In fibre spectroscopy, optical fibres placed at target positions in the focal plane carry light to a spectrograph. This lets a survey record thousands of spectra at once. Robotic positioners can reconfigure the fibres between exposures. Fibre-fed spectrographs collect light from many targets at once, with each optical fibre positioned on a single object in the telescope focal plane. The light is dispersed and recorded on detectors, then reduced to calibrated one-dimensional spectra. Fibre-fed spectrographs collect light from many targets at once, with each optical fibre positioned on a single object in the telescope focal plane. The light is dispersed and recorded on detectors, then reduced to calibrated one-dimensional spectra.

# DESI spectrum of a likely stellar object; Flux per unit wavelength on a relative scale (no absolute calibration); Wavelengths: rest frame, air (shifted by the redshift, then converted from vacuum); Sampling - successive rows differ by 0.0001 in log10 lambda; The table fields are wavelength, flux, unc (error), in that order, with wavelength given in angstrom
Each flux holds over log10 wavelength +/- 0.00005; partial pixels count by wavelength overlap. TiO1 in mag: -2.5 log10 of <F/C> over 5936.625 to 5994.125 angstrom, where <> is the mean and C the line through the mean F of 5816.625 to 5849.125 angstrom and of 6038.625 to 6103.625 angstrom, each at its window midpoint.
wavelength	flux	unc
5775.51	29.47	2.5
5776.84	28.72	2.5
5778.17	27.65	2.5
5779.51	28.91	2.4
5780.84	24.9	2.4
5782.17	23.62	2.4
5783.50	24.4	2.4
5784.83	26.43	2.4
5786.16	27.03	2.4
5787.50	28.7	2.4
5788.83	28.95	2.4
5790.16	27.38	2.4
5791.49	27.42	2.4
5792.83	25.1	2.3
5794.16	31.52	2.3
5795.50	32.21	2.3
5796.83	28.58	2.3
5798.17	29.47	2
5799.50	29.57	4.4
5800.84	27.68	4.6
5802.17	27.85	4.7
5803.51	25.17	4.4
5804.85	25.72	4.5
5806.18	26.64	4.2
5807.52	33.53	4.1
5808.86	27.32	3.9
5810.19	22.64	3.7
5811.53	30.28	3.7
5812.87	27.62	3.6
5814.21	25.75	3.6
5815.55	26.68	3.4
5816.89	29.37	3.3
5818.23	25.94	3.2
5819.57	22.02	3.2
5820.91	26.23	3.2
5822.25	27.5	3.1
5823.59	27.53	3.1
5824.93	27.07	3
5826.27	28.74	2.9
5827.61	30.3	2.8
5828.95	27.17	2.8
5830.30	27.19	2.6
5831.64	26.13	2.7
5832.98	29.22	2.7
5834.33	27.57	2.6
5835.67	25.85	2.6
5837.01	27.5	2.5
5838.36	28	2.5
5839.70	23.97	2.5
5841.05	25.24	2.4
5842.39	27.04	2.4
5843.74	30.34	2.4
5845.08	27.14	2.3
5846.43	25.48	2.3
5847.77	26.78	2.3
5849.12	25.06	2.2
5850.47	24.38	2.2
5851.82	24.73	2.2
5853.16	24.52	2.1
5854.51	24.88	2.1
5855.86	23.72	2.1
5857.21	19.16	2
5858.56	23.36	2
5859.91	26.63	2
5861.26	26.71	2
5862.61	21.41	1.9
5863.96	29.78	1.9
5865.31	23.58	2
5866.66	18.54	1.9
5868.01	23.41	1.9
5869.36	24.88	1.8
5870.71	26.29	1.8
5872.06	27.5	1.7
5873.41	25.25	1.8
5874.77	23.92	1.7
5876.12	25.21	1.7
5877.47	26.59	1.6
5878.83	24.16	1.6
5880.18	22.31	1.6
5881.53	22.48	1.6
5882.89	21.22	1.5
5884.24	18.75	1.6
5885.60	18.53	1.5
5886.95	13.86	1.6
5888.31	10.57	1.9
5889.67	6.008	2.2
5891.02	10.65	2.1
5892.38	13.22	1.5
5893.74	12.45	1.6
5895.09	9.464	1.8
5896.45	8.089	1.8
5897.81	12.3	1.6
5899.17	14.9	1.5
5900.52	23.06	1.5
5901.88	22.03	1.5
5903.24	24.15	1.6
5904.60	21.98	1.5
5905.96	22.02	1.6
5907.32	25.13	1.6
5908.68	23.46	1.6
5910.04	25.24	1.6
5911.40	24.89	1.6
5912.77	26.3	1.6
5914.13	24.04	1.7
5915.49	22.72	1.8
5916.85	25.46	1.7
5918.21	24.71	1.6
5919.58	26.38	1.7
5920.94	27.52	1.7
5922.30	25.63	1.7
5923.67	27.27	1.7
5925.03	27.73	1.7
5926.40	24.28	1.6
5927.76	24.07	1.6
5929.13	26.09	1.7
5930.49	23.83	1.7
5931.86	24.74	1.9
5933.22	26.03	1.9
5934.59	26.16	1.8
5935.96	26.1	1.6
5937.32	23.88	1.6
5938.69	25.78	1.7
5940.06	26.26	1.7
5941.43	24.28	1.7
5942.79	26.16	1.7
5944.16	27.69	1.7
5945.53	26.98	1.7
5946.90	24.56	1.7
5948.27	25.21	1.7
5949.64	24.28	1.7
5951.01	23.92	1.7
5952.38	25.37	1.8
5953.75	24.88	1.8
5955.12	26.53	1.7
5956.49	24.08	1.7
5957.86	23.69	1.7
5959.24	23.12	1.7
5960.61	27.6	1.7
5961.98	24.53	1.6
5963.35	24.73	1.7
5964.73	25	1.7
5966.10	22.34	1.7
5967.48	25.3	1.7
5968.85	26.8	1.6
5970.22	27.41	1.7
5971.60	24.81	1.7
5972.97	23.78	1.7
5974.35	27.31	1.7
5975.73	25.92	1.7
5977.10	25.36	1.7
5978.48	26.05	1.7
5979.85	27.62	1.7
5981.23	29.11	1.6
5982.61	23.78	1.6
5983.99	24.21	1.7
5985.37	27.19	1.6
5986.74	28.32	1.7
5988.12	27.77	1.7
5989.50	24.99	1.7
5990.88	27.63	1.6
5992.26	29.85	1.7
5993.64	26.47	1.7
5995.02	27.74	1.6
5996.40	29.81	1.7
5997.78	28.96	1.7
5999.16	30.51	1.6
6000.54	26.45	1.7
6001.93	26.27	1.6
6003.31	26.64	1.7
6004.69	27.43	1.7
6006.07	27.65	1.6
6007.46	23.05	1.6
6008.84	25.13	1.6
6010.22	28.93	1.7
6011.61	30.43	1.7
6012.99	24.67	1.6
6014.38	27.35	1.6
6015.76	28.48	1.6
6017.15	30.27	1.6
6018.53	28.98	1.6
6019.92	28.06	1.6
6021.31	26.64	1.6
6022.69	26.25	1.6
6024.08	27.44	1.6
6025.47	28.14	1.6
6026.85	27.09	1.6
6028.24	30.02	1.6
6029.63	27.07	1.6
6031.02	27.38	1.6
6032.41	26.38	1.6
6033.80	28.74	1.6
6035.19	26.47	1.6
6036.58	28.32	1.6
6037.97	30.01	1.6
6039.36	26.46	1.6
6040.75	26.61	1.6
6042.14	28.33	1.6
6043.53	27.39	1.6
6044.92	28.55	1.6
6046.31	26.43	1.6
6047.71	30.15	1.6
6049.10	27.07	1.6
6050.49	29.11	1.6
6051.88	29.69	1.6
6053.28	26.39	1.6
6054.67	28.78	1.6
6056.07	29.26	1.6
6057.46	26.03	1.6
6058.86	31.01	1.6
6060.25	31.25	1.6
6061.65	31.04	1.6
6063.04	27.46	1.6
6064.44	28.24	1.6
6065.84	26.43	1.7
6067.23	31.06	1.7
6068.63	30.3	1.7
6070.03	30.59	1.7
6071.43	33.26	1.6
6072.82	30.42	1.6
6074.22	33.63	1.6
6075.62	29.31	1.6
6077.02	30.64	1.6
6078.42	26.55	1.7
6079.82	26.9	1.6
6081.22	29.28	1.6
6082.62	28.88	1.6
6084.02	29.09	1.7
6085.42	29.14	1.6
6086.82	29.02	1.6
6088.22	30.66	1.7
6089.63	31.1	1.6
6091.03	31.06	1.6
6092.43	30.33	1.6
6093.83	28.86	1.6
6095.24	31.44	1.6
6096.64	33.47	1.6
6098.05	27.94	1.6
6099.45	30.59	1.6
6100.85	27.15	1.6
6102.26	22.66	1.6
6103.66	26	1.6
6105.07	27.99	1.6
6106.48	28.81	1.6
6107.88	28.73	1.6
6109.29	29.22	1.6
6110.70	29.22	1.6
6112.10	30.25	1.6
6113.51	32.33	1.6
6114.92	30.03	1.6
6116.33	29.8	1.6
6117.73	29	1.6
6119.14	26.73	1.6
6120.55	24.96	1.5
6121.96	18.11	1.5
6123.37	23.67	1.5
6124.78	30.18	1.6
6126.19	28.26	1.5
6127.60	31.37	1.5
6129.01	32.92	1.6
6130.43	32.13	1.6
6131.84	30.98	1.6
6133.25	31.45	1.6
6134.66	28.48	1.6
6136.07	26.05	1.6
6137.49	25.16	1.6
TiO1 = 0.098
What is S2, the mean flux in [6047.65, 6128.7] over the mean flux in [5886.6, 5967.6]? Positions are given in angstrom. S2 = 1.28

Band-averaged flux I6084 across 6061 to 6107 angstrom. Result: 29.4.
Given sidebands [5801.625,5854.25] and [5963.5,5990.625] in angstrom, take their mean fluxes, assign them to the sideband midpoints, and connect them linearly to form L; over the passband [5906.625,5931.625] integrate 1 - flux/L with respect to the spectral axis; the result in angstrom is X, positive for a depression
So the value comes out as 1.0 angstrom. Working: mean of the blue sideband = 26.8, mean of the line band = 25.2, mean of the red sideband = 26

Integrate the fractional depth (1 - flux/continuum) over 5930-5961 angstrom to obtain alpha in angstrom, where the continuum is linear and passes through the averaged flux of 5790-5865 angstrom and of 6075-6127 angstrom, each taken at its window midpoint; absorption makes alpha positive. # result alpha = 2.6 angstrom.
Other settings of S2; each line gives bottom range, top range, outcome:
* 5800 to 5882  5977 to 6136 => 1.09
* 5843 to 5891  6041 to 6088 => 1.27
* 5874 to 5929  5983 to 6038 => 1.32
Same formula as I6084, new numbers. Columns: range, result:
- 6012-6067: 28.1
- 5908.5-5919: 24.7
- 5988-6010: 27.3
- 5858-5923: 21.4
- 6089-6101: 30.4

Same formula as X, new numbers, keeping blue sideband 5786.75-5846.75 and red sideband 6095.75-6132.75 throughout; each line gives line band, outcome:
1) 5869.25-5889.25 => 4.28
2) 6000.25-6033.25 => 1.03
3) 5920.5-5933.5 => 1.05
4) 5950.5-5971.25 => 2.23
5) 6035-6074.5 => -0.78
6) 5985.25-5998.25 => 0.12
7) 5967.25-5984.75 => 1.32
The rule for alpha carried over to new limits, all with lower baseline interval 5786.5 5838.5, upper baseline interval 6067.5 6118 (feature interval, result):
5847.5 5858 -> 1.5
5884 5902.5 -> 9.5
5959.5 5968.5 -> 1.2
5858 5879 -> 2.4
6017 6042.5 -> 1.2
